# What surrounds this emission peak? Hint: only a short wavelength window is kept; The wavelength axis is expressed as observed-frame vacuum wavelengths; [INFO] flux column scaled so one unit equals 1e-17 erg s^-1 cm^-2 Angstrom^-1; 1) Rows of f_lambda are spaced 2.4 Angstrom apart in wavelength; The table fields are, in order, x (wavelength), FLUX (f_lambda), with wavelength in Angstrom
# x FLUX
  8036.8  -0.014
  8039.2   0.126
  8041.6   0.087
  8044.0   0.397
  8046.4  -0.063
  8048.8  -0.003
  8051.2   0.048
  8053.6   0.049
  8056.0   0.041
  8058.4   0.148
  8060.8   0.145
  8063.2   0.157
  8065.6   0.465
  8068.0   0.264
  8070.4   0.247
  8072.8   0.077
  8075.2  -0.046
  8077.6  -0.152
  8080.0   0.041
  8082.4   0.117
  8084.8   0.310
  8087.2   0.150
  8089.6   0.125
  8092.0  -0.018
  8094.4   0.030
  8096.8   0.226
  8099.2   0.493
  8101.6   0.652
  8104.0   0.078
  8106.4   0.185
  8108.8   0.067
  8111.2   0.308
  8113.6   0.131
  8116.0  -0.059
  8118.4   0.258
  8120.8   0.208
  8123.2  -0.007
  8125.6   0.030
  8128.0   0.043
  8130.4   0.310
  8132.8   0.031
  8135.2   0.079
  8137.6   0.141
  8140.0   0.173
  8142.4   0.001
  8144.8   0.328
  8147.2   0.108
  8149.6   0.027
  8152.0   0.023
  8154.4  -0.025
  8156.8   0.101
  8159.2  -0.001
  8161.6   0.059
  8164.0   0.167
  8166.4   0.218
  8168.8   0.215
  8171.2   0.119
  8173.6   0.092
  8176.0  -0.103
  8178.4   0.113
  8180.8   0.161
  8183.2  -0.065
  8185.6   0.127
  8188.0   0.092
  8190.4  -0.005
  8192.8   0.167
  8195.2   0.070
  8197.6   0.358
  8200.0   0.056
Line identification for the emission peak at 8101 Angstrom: H-gamma 4340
